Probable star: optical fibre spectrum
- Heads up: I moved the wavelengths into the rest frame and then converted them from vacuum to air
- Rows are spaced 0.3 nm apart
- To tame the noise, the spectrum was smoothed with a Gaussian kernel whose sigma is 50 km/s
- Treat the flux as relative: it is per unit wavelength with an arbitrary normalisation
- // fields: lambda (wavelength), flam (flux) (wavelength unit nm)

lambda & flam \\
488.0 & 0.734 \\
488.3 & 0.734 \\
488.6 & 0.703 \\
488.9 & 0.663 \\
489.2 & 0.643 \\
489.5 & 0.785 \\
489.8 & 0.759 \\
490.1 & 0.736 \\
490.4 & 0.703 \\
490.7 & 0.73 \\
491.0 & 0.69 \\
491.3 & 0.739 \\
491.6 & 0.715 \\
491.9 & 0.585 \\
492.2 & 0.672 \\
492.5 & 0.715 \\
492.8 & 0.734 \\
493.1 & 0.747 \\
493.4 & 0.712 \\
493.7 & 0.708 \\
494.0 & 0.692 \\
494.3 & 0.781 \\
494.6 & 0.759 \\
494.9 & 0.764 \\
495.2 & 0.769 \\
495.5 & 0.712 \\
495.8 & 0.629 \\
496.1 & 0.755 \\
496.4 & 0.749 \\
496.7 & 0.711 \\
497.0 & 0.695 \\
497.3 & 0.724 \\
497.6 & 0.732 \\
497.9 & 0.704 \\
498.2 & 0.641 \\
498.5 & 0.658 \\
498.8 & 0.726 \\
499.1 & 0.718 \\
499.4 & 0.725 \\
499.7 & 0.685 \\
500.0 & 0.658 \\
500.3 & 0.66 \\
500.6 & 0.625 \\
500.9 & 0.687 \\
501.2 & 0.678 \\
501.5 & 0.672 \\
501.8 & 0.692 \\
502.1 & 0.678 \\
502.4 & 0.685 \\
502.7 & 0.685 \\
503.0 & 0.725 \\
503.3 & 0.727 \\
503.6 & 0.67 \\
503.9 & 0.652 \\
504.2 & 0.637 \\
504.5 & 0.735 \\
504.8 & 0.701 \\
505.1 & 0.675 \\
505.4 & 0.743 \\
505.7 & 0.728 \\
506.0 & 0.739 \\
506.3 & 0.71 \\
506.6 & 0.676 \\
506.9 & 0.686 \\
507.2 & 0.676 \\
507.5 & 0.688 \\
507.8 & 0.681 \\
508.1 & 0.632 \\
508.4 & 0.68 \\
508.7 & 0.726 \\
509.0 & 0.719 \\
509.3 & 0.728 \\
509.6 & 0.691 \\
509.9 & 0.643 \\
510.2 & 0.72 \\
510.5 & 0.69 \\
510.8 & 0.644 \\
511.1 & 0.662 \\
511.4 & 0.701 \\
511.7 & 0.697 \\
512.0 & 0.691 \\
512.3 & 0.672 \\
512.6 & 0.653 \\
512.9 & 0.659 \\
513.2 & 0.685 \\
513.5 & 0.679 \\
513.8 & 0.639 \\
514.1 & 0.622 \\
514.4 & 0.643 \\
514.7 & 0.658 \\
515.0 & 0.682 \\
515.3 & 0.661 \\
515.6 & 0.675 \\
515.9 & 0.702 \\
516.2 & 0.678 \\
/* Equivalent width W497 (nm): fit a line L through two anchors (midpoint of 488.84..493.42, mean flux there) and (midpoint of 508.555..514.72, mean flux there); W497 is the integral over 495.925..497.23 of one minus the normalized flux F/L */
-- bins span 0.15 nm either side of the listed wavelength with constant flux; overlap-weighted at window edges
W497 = -0.05 nm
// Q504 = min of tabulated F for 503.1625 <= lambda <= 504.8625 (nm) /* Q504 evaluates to 0.637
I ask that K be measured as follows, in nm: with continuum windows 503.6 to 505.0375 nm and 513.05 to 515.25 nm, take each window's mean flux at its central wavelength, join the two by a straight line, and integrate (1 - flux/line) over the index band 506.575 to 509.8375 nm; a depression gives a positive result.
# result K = -0.08 nm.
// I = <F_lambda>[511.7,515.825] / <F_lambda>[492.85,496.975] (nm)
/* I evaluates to 0.91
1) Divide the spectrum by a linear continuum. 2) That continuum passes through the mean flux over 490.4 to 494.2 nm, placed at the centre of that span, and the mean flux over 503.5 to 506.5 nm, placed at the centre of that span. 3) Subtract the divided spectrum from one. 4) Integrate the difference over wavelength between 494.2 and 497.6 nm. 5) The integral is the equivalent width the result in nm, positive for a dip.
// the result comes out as -0.14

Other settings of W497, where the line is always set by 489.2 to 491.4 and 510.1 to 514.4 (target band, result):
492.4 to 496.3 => -0.064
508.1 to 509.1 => -0.023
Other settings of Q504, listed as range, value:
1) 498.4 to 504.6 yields 0.625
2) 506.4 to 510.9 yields 0.632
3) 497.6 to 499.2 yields 0.641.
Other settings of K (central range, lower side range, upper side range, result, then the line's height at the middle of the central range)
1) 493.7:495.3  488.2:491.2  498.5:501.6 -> -0.11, 0.7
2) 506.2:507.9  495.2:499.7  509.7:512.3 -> 0.01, 0.688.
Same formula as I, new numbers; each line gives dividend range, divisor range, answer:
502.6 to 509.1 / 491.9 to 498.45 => 0.97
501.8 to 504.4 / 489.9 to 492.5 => 0.98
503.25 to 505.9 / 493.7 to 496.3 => 0.95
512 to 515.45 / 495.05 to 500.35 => 0.94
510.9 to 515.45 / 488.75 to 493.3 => 0.94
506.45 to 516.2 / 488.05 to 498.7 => 0.95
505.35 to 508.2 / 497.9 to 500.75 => 1.02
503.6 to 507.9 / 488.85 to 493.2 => 0.98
